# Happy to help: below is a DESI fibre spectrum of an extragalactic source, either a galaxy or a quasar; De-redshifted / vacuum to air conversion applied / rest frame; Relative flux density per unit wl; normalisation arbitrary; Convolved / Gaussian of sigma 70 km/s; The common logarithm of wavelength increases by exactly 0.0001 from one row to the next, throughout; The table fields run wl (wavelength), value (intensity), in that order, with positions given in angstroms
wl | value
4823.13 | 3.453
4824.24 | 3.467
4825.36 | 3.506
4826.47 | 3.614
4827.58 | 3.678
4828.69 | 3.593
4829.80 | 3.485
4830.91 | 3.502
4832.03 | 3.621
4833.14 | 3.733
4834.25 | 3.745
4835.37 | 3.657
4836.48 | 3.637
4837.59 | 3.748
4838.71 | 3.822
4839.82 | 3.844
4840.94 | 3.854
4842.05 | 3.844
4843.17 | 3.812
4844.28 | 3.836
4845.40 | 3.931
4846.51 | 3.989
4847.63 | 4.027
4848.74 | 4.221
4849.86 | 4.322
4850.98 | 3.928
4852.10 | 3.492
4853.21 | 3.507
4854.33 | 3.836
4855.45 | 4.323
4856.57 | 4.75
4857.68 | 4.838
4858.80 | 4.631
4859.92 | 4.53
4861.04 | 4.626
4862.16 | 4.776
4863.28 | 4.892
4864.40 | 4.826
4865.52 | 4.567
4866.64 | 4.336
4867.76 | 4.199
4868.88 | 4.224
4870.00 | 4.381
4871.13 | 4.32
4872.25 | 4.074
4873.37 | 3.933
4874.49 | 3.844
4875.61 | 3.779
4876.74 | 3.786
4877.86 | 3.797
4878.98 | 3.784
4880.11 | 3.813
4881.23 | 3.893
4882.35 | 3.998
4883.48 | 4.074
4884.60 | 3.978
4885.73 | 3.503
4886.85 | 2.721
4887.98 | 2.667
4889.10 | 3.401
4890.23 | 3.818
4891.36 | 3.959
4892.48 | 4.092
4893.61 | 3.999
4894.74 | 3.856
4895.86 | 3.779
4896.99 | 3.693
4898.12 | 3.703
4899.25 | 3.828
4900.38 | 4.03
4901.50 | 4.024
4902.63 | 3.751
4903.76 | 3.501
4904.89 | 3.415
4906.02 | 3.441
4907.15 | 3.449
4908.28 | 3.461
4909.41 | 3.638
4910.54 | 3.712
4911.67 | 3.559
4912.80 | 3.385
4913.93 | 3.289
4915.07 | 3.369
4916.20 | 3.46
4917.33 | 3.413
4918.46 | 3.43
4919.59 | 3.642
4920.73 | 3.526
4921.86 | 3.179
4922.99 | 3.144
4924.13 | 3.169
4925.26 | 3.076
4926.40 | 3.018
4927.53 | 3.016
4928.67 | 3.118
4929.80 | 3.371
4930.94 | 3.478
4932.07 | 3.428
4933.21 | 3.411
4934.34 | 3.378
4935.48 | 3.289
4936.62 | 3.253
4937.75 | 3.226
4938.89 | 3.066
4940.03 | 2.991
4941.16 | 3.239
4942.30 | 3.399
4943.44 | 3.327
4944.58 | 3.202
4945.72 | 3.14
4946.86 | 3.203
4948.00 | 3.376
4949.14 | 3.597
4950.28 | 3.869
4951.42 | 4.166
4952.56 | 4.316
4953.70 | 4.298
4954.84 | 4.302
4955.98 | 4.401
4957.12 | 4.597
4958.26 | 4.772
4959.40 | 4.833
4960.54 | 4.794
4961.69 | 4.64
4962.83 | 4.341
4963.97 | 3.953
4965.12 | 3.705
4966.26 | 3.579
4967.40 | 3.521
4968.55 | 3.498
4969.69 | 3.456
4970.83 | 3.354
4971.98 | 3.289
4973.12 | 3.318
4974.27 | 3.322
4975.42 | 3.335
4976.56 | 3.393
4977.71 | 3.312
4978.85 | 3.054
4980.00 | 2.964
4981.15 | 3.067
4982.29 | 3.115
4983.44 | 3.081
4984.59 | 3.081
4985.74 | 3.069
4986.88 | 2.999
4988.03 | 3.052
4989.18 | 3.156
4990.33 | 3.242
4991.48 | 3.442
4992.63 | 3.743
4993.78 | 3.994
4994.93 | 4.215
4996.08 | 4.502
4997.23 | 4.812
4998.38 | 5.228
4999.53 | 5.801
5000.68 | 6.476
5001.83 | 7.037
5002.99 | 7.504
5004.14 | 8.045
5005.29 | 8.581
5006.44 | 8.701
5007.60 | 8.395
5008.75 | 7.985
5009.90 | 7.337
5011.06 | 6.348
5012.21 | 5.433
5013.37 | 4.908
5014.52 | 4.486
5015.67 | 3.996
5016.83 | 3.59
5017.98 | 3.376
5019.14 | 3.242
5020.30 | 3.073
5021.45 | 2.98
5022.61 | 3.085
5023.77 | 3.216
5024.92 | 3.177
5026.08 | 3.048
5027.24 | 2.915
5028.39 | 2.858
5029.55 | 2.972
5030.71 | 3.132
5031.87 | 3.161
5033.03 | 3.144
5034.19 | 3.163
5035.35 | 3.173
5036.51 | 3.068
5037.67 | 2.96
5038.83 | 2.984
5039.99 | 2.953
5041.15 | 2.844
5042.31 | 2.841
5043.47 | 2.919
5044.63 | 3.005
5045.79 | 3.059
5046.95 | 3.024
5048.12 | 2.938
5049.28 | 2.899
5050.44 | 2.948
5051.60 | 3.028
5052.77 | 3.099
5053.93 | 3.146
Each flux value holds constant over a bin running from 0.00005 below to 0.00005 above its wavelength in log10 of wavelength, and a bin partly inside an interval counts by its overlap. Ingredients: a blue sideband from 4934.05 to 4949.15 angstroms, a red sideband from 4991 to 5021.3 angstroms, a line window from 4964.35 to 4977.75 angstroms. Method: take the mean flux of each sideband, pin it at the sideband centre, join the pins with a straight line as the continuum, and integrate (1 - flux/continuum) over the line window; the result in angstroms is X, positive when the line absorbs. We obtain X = 2.6 angstroms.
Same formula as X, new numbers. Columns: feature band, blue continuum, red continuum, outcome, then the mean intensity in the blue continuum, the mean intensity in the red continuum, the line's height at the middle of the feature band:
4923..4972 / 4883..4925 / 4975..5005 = 3.4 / 3.56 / 4.23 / 3.9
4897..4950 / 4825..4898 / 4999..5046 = 9.3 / 3.94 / 4.42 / 4.13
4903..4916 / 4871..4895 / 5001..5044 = 1.4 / 3.77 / 4.4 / 3.89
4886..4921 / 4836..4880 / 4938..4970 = 3.6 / 4.12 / 3.84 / 3.99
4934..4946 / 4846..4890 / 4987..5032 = 3.2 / 4.06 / 4.72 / 4.4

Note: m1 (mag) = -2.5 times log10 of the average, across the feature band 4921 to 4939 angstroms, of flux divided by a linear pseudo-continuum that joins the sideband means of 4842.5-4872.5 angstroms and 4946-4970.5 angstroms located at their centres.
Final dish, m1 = 0.26 mag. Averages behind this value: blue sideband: 4.27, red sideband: 4.04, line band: 3.24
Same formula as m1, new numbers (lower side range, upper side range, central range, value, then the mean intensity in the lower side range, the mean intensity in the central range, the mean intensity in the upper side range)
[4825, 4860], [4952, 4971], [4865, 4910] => 0.05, 3.9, 3.81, 4.16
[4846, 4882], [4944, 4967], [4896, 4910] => 0.13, 4.19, 3.66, 4.05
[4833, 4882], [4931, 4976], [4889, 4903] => 0.02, 4.09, 3.86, 3.7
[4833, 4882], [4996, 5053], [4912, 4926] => 0.24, 4.09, 3.34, 4.27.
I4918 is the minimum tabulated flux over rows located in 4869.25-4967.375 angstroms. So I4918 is 2.667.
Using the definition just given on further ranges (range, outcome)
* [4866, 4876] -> 3.779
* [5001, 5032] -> 2.858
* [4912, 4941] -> 2.991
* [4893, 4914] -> 3.289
